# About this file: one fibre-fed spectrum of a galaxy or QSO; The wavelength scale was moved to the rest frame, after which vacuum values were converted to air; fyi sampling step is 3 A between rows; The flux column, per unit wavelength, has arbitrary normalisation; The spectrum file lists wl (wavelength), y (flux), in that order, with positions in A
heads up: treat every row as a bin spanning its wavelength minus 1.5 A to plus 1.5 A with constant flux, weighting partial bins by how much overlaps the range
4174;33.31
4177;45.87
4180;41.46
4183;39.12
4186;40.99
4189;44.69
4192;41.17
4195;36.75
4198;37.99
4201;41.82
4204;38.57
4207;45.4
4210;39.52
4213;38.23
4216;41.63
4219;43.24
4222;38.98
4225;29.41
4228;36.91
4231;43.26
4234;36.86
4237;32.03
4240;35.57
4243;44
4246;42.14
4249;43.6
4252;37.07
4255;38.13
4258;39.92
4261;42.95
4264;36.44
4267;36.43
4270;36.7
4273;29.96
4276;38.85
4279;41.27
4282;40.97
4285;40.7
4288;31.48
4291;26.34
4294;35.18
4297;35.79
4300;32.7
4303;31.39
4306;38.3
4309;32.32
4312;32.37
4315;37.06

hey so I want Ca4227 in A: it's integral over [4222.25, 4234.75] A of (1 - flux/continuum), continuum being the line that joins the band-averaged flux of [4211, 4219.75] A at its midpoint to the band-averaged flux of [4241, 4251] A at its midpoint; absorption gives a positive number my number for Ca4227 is 1.4 A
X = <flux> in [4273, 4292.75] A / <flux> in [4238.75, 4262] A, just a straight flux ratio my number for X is 0.9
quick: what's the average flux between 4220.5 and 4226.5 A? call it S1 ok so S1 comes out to 34.2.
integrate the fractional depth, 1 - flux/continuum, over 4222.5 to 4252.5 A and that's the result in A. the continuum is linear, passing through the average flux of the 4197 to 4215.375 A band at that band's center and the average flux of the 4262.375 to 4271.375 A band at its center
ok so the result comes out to 0.19 A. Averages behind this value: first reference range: 40.4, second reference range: 36.6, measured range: 38.1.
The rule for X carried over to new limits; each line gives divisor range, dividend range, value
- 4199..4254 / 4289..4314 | 0.84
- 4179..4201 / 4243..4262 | 1.01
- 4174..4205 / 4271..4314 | 0.86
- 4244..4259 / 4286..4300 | 0.81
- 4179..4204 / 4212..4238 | 0.94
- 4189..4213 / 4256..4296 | 0.91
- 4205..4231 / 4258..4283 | 0.96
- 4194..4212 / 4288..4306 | 0.82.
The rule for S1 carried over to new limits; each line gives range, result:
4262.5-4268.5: 36.4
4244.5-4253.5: 40.9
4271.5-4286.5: 38.4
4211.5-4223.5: 40.5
